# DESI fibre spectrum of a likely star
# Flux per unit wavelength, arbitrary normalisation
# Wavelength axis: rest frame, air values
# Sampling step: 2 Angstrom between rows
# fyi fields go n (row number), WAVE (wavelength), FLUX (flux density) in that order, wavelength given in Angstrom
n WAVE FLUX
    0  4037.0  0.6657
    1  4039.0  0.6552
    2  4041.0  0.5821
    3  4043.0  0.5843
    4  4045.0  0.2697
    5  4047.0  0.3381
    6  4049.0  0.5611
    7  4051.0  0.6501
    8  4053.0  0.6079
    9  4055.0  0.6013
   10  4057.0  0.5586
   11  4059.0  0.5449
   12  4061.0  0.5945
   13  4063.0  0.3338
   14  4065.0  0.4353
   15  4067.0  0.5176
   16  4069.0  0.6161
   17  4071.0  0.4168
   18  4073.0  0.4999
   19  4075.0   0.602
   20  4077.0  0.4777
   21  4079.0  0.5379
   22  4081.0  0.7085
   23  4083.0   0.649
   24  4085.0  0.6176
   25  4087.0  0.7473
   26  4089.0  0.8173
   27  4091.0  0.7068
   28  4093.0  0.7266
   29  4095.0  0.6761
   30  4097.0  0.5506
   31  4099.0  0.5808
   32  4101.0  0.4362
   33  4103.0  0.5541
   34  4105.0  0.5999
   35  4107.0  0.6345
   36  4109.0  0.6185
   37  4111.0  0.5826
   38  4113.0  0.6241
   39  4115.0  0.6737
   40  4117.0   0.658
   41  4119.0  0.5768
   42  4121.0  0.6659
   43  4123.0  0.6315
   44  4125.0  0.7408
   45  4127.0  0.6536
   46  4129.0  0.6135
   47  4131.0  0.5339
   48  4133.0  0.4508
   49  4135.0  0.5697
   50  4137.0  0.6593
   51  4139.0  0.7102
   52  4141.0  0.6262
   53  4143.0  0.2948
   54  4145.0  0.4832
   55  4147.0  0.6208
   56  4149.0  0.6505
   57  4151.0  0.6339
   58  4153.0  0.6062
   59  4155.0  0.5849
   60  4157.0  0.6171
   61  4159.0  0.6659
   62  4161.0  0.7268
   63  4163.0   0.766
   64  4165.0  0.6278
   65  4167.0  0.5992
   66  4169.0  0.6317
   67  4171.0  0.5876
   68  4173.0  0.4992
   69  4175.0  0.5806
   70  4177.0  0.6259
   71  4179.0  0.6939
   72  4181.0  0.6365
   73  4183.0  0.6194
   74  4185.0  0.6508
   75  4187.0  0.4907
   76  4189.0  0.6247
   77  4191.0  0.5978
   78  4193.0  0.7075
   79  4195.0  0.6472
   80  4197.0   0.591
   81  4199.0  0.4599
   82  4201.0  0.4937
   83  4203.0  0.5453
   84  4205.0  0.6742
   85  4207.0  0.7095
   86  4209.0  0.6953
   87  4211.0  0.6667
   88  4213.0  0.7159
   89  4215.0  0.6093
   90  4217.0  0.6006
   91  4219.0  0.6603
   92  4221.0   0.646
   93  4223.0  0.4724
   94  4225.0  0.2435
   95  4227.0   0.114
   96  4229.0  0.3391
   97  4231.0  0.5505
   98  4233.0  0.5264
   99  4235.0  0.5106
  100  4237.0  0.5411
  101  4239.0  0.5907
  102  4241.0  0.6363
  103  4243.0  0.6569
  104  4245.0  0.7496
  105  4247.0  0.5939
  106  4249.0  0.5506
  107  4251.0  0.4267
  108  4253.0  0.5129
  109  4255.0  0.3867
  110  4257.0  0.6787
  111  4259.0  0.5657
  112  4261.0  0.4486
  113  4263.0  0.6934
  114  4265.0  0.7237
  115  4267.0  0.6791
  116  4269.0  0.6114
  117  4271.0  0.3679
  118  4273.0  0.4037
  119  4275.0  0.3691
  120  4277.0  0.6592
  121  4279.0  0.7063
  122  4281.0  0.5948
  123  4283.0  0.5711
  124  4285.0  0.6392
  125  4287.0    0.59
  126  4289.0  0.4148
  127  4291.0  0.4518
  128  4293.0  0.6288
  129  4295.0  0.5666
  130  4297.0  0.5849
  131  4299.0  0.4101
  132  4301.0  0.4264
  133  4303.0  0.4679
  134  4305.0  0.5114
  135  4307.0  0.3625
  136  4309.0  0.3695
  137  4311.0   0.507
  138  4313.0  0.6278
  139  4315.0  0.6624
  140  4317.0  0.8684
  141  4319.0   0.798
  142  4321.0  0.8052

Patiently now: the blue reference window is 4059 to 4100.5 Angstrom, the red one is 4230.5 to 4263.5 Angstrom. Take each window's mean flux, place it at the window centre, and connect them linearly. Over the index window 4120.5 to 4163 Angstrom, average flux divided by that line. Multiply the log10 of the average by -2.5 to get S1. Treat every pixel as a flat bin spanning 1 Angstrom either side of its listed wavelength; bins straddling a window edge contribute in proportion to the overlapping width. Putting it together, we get -0.06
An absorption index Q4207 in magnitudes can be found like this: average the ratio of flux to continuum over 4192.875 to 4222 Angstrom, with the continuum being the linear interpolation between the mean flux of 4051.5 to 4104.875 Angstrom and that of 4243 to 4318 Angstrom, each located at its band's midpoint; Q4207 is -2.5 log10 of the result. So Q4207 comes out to -0.11 mag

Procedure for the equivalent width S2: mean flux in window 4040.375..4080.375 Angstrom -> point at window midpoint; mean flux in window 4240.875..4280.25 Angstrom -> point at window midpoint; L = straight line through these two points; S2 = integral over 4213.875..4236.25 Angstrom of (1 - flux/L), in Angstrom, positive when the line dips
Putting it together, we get 3.2 Angstrom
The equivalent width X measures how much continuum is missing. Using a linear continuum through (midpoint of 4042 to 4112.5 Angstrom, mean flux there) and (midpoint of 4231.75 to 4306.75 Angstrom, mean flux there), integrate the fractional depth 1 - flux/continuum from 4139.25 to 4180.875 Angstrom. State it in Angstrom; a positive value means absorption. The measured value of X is -3.5 Angstrom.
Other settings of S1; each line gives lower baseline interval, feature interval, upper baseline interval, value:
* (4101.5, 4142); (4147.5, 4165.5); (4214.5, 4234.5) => -0.15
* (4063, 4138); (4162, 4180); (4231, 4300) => -0.07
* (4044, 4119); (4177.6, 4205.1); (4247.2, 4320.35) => -0.07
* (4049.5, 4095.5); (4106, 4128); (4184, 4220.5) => -0.07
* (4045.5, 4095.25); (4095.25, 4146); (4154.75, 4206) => 0.01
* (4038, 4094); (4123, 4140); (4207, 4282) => -0.10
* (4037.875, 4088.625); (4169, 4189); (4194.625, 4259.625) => -0.09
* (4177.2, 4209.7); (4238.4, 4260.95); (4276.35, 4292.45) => 0.04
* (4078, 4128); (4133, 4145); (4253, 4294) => 0.12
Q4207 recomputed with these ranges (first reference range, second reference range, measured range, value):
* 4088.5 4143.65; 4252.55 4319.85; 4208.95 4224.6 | -0.07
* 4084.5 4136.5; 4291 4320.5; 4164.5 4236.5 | 0.04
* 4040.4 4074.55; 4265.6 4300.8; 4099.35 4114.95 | -0.13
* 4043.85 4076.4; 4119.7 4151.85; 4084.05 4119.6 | -0.14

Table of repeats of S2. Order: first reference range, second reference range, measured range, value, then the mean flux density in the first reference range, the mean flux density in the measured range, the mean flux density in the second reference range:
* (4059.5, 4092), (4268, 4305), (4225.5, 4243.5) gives 1.8 Angstrom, 0.579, 0.485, 0.525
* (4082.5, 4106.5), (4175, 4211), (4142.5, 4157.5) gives 1.4 Angstrom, 0.638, 0.568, 0.616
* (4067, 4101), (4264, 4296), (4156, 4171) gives -1.7 Angstrom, 0.612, 0.657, 0.561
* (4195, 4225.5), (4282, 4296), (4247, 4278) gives 1.4 Angstrom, 0.593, 0.54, 0.552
